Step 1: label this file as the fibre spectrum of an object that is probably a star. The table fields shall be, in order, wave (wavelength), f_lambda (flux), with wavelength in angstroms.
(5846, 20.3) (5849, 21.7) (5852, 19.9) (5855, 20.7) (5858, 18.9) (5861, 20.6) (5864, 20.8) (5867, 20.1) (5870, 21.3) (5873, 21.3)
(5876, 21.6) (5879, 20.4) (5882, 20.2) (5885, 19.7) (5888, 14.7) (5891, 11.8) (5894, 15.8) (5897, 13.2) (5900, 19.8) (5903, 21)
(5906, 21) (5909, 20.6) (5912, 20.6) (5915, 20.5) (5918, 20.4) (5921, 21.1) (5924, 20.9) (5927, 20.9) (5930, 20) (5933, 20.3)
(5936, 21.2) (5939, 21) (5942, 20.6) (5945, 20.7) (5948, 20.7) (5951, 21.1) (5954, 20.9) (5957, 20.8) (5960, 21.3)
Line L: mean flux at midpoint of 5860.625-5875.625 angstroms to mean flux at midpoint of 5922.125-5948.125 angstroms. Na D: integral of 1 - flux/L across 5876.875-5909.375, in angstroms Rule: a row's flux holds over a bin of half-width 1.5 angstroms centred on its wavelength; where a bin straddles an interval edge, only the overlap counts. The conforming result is 4.4 angstroms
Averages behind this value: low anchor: 20.9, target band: 18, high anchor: 20.7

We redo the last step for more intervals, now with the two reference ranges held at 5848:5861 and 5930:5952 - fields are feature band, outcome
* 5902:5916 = -0.1 angstroms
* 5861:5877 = -0.5 angstroms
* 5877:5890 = 1.2 angstroms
